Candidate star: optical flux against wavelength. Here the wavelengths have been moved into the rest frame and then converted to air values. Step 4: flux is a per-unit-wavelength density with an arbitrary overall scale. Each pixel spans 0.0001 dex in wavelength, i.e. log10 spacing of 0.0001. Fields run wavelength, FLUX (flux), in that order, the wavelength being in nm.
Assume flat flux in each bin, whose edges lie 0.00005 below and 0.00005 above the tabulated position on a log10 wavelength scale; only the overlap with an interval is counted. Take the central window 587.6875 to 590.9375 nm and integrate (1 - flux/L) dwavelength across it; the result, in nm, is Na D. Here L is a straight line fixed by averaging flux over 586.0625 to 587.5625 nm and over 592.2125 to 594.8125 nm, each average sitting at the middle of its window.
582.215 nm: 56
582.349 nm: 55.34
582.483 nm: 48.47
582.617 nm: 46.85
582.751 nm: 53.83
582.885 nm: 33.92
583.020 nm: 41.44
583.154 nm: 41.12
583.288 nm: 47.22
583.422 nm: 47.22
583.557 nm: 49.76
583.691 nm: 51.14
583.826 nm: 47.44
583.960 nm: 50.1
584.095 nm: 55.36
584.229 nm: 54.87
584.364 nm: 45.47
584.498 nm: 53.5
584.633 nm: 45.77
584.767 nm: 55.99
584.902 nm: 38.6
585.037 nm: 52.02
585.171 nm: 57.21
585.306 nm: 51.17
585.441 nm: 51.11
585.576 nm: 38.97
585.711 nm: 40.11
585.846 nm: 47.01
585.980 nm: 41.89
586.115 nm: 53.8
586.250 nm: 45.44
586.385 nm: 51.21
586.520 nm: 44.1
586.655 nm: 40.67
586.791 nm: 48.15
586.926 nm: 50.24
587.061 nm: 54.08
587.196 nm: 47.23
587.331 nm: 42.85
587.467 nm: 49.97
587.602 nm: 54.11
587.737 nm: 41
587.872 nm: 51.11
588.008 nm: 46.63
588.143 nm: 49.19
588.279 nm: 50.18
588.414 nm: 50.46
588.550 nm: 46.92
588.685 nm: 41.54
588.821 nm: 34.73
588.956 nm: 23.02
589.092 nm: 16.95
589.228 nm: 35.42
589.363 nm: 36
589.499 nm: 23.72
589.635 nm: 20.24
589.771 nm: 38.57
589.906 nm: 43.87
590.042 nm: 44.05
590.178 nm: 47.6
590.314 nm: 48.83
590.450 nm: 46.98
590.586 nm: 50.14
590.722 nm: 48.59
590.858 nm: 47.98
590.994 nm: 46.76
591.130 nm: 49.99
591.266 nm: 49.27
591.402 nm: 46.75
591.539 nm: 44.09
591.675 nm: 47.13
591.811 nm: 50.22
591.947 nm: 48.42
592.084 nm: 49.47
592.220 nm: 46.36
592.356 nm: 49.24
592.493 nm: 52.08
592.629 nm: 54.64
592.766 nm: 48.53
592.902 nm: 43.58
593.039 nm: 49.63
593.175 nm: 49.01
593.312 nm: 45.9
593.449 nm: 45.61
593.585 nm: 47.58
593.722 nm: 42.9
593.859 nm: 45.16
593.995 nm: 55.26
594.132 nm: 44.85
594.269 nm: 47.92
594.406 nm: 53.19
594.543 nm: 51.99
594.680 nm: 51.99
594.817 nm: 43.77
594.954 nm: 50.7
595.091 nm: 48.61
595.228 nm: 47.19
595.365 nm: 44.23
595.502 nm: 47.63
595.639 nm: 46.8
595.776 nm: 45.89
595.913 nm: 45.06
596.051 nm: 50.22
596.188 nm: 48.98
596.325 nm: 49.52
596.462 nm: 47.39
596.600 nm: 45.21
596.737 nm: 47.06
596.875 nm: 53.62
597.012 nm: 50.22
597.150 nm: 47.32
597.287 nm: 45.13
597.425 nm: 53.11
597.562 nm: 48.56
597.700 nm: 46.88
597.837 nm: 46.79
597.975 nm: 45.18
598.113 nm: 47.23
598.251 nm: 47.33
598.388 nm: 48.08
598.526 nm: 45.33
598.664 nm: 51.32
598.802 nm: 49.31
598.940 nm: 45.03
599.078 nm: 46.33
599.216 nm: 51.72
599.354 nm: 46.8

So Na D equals 0.49 nm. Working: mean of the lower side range 48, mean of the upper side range 48.6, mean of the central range 41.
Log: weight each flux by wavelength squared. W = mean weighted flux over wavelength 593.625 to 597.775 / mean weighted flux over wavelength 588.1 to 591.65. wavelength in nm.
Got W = 1.2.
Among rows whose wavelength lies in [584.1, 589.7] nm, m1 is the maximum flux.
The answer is 57.21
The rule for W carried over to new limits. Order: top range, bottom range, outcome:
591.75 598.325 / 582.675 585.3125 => 1.03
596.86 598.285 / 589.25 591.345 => 1.15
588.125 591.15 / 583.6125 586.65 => 0.85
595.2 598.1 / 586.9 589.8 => 1.20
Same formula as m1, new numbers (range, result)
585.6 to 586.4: 53.8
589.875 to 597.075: 55.26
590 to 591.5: 50.14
